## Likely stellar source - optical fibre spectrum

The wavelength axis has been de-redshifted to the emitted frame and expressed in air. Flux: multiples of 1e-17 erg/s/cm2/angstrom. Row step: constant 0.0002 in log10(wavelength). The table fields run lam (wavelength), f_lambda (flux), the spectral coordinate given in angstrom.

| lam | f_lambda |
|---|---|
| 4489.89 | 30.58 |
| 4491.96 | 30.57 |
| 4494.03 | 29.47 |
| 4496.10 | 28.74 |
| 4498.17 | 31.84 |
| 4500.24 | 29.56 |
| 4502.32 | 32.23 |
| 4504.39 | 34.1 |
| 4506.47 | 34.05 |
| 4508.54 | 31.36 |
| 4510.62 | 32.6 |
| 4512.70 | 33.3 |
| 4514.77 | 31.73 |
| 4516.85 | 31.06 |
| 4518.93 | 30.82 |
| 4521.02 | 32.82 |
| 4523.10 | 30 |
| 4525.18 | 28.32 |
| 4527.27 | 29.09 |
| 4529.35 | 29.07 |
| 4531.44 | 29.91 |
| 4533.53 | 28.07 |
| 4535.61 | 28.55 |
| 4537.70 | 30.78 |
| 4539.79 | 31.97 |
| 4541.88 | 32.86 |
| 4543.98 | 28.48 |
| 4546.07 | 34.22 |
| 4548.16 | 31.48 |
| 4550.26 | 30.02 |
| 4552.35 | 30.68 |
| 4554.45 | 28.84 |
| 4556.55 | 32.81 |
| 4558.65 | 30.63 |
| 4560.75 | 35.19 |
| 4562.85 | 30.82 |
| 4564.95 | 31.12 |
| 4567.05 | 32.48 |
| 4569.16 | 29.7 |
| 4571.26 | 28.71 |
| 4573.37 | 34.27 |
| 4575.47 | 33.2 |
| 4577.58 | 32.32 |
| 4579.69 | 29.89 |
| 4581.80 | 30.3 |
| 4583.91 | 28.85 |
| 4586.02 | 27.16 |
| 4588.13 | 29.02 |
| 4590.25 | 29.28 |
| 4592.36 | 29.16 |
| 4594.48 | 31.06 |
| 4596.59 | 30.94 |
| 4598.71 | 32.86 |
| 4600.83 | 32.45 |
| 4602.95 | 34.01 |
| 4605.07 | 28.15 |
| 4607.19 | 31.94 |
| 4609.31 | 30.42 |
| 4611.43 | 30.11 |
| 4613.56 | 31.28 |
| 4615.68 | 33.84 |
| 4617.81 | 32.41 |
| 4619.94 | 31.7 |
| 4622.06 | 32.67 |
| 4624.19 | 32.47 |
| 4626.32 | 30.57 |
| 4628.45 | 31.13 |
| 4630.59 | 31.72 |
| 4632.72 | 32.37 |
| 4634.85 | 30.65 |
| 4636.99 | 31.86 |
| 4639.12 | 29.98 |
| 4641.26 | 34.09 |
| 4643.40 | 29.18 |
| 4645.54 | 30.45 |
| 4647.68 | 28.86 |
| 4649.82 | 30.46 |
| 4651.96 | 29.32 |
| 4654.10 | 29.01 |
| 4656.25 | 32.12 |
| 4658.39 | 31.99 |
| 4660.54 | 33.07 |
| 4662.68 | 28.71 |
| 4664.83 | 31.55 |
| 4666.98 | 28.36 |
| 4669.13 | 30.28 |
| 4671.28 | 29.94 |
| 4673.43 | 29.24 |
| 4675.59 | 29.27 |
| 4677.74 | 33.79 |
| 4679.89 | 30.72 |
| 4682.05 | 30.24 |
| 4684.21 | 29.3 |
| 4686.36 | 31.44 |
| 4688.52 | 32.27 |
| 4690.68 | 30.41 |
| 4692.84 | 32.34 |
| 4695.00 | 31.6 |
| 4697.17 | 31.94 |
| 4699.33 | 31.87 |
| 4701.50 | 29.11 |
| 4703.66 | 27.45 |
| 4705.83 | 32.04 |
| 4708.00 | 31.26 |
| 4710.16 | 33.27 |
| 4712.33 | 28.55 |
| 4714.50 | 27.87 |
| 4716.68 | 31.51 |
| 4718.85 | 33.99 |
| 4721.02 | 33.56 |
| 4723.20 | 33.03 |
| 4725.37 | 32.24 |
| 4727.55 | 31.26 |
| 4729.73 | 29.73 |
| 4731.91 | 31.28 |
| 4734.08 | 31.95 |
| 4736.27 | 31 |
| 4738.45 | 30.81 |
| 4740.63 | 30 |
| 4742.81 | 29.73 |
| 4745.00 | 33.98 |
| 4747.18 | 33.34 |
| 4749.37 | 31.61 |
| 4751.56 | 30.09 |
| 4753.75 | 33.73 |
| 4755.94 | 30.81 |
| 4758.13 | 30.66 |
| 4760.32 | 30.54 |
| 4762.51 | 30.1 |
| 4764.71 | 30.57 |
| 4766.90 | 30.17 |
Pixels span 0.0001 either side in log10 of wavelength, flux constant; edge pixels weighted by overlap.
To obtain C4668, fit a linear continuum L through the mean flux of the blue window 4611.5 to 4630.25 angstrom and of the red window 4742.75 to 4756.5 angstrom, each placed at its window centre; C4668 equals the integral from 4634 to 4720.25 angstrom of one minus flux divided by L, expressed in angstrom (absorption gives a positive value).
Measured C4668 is 3.3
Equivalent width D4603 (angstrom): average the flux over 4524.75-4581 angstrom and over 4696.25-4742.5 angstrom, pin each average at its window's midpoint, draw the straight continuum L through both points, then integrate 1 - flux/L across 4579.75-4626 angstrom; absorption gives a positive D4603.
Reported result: 0.05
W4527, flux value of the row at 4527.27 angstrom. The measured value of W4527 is 29.09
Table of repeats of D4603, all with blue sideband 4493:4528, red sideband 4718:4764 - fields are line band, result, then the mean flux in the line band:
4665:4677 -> 0.7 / 29.7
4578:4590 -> 0.8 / 29.2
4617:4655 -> 0.5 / 31.1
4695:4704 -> 0.3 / 30.5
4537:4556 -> 0.1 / 31.1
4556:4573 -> -0.1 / 31.5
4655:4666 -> 0.0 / 31.4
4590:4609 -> 0.1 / 31.2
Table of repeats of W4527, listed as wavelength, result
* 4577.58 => 32.32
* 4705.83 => 32.04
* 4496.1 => 28.74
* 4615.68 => 33.84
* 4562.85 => 30.82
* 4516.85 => 31.06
